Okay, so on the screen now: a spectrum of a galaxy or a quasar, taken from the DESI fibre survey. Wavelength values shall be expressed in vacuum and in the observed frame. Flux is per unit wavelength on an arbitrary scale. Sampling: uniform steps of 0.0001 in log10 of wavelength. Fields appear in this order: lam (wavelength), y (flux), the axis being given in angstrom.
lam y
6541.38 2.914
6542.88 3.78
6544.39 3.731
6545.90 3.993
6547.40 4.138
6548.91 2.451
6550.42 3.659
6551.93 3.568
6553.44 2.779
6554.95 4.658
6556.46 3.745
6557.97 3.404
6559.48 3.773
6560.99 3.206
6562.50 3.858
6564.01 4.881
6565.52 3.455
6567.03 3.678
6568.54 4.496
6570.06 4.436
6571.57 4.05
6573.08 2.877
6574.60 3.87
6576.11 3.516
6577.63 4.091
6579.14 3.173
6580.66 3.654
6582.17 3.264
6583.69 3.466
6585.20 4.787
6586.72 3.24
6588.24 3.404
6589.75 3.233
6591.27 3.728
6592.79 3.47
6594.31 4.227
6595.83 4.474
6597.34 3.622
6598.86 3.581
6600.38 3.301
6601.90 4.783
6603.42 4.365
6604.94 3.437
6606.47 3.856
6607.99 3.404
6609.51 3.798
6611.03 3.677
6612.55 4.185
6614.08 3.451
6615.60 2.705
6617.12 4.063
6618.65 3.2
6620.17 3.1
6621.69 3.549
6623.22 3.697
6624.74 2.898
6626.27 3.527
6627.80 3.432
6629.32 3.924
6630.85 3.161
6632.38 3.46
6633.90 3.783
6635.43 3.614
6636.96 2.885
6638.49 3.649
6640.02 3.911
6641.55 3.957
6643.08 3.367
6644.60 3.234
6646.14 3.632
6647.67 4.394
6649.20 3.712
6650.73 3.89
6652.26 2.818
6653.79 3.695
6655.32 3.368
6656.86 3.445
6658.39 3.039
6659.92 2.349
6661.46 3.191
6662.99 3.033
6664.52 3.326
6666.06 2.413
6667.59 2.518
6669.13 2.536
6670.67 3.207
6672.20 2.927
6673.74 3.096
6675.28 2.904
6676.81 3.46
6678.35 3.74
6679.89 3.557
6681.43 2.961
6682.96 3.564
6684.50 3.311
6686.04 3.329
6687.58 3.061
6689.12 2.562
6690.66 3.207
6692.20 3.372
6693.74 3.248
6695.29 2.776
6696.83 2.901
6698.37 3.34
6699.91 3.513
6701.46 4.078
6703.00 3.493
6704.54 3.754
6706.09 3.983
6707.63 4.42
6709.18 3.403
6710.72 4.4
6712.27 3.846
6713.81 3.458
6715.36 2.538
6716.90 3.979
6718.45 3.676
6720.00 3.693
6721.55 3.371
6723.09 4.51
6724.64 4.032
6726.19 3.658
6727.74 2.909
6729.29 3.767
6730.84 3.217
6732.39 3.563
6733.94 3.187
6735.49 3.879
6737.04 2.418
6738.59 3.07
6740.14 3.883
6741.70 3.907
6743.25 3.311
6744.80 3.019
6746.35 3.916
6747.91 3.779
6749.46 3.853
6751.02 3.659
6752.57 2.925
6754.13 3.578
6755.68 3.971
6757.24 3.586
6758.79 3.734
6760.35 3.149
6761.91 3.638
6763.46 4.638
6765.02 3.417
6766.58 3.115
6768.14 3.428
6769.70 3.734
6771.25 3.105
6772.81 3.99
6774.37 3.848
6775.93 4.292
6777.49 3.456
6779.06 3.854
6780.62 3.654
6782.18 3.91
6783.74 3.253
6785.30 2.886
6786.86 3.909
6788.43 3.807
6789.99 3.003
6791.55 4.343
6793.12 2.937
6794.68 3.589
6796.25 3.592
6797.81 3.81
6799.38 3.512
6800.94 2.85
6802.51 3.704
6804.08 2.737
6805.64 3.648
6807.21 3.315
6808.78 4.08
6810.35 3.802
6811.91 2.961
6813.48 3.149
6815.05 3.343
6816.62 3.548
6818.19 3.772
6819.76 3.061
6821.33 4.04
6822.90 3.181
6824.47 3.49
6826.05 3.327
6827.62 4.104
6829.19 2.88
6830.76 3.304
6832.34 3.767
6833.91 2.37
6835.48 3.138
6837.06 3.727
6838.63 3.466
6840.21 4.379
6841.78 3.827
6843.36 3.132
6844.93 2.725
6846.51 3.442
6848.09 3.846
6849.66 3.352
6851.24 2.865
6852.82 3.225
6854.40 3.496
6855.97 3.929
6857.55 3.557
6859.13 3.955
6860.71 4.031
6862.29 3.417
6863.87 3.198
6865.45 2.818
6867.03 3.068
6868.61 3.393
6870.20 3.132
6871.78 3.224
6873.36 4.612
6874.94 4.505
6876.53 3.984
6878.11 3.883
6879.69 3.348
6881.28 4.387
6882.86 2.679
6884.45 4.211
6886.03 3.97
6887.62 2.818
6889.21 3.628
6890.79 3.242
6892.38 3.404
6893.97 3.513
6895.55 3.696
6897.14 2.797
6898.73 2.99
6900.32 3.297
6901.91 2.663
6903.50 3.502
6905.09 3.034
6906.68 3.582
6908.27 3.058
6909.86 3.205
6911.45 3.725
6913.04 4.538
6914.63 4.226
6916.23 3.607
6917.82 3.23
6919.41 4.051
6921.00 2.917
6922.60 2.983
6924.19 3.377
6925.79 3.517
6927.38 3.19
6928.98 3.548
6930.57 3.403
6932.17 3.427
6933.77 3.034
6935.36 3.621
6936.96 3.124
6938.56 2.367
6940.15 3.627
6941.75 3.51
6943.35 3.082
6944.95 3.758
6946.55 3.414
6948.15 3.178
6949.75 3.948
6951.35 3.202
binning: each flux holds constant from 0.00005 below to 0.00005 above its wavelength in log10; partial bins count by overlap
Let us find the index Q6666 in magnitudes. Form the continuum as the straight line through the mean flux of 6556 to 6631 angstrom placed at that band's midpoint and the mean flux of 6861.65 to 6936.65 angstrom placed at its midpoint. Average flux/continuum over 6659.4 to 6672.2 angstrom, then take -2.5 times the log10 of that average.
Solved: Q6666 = 0.27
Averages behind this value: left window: 3.69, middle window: 2.84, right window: 3.46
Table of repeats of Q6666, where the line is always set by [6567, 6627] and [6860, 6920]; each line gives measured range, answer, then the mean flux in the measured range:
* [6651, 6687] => 0.16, 3.13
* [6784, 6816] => 0.04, 3.45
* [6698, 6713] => -0.06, 3.83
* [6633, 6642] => 0.01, 3.62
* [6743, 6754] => 0.03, 3.51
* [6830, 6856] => 0.05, 3.4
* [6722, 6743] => 0.02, 3.53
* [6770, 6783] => -0.05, 3.76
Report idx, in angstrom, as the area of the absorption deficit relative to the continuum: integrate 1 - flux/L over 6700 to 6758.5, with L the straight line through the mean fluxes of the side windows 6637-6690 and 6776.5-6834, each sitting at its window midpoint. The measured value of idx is -4.4 angstrom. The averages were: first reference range 3.26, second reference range 3.47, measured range 3.61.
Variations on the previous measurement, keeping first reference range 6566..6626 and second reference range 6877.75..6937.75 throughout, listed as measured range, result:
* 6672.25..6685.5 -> 1.1 angstrom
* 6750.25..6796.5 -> -0.8 angstrom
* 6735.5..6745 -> 0.6 angstrom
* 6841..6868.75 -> 0.5 angstrom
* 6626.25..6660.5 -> 1.4 angstrom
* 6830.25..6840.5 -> 0.2 angstrom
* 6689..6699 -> 1.4 angstrom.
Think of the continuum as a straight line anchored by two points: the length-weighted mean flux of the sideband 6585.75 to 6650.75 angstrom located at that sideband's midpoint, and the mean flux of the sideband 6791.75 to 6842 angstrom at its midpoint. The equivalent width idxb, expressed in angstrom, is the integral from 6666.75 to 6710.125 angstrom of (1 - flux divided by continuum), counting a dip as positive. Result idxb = 3.3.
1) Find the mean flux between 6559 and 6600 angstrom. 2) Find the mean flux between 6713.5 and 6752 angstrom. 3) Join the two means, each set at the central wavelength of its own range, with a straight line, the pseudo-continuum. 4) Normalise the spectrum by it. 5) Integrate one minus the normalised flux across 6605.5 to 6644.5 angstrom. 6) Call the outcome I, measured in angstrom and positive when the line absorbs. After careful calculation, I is 1.7 angstrom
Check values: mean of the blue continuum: 3.76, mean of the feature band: 3.52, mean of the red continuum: 3.53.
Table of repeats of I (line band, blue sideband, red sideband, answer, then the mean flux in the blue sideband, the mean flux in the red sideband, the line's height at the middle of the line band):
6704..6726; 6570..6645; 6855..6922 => -1.2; 3.63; 3.52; 3.59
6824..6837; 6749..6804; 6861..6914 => 0.8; 3.58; 3.48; 3.53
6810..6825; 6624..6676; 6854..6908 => 0.1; 3.3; 3.49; 3.44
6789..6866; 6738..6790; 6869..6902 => 2.7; 3.61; 3.54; 3.57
